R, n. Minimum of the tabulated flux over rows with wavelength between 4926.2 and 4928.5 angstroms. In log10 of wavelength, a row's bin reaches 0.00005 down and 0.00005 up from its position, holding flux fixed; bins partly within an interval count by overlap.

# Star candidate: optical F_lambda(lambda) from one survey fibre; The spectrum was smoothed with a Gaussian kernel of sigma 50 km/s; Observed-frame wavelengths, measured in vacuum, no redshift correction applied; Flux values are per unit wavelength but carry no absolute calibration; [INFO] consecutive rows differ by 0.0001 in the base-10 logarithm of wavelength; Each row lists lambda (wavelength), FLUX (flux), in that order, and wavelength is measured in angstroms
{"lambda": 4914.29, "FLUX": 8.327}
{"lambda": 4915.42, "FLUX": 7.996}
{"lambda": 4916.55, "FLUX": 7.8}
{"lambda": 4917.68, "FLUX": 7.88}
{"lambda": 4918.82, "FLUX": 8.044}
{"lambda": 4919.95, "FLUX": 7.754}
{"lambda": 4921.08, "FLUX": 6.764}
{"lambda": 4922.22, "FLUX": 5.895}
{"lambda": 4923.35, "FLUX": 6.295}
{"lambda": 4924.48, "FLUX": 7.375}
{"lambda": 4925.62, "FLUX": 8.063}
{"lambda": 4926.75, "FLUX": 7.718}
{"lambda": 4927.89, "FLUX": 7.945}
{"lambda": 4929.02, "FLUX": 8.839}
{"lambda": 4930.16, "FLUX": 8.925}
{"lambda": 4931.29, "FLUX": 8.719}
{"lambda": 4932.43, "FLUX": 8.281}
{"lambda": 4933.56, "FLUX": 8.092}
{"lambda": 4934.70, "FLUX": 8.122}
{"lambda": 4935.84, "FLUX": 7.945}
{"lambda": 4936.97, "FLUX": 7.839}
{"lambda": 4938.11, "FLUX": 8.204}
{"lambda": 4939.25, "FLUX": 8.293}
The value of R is 7.718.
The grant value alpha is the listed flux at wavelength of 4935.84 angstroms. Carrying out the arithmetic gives 7.945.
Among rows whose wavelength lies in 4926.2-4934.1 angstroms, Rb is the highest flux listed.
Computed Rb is 8.925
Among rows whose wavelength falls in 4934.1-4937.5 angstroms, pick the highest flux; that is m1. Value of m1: 8.122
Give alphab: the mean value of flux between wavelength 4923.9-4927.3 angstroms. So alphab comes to 7.72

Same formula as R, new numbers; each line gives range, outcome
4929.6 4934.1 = 8.092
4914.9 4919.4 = 7.8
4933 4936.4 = 7.945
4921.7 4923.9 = 5.895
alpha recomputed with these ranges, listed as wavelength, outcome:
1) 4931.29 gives 8.719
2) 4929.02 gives 8.839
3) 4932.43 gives 8.281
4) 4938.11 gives 8.204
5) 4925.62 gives 8.063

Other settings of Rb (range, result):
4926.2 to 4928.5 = 7.945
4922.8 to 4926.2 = 8.063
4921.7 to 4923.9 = 6.295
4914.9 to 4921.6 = 8.044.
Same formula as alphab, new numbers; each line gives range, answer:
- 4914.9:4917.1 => 7.9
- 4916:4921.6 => 7.66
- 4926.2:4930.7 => 8.35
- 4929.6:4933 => 8.66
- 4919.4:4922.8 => 6.8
